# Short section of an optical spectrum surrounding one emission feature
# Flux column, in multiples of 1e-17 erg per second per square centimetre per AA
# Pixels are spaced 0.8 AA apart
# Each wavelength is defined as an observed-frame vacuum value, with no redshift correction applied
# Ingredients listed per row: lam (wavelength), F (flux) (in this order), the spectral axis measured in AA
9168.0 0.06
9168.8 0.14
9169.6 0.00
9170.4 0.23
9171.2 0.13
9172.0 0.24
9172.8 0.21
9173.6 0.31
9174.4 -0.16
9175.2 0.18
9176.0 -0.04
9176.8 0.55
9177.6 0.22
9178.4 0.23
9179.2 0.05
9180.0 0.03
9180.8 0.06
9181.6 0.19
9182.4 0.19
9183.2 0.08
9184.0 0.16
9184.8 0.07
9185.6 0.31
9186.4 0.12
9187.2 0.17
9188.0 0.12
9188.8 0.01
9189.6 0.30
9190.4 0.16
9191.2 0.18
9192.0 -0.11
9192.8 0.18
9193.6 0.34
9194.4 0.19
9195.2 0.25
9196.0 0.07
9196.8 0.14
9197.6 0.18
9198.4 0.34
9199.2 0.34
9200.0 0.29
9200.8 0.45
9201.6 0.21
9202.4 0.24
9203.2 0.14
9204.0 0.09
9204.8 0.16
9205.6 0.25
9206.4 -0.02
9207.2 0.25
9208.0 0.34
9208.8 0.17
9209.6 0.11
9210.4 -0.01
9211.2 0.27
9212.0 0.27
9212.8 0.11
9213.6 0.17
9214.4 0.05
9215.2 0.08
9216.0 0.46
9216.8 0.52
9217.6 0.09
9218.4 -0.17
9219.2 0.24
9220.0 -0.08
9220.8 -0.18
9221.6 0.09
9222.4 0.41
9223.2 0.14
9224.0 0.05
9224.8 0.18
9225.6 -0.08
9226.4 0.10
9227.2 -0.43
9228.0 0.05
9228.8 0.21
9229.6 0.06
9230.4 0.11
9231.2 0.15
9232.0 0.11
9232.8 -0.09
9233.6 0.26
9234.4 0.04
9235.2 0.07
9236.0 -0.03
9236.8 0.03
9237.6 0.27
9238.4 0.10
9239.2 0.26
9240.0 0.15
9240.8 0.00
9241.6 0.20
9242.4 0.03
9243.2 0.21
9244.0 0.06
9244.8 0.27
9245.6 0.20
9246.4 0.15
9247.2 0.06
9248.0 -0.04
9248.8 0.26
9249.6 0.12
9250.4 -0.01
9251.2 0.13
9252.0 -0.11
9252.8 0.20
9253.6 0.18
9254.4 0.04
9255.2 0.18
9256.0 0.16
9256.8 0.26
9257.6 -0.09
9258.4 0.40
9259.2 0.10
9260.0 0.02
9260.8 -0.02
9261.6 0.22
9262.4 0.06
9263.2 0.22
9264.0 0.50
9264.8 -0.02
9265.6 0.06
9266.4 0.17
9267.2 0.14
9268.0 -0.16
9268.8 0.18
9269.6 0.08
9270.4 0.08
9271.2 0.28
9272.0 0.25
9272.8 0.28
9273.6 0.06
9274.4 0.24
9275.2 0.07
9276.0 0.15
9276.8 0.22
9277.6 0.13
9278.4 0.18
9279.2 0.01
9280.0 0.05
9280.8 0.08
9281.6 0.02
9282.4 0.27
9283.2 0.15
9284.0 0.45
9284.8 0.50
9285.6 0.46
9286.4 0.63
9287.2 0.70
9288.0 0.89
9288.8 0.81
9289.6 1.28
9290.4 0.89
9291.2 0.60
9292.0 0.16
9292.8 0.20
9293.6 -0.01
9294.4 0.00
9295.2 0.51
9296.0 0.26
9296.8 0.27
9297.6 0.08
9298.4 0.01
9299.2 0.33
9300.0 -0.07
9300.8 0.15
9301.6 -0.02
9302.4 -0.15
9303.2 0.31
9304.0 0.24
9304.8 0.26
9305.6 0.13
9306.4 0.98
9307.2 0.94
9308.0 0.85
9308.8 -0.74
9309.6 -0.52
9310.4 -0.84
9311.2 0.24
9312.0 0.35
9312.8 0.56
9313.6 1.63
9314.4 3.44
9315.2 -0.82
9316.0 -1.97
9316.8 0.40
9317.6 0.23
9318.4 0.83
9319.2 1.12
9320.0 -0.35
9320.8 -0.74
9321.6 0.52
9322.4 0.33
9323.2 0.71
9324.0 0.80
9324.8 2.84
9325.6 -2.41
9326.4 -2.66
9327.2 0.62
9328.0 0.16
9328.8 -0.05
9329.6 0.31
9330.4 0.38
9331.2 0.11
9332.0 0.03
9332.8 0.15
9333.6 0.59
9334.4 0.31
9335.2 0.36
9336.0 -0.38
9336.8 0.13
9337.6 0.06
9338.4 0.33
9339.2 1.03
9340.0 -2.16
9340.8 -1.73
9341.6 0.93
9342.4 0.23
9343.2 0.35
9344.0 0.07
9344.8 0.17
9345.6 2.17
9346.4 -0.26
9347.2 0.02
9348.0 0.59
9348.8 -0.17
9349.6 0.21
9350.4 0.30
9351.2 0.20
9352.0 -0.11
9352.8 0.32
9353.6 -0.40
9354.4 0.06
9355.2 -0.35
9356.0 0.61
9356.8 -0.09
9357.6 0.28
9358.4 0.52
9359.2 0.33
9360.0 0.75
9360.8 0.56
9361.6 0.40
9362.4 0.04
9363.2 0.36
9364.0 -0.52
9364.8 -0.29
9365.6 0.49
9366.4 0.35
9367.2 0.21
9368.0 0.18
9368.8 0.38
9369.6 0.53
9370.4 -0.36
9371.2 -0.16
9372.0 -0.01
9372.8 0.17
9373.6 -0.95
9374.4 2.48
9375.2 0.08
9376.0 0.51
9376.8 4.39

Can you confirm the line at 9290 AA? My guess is [O III]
